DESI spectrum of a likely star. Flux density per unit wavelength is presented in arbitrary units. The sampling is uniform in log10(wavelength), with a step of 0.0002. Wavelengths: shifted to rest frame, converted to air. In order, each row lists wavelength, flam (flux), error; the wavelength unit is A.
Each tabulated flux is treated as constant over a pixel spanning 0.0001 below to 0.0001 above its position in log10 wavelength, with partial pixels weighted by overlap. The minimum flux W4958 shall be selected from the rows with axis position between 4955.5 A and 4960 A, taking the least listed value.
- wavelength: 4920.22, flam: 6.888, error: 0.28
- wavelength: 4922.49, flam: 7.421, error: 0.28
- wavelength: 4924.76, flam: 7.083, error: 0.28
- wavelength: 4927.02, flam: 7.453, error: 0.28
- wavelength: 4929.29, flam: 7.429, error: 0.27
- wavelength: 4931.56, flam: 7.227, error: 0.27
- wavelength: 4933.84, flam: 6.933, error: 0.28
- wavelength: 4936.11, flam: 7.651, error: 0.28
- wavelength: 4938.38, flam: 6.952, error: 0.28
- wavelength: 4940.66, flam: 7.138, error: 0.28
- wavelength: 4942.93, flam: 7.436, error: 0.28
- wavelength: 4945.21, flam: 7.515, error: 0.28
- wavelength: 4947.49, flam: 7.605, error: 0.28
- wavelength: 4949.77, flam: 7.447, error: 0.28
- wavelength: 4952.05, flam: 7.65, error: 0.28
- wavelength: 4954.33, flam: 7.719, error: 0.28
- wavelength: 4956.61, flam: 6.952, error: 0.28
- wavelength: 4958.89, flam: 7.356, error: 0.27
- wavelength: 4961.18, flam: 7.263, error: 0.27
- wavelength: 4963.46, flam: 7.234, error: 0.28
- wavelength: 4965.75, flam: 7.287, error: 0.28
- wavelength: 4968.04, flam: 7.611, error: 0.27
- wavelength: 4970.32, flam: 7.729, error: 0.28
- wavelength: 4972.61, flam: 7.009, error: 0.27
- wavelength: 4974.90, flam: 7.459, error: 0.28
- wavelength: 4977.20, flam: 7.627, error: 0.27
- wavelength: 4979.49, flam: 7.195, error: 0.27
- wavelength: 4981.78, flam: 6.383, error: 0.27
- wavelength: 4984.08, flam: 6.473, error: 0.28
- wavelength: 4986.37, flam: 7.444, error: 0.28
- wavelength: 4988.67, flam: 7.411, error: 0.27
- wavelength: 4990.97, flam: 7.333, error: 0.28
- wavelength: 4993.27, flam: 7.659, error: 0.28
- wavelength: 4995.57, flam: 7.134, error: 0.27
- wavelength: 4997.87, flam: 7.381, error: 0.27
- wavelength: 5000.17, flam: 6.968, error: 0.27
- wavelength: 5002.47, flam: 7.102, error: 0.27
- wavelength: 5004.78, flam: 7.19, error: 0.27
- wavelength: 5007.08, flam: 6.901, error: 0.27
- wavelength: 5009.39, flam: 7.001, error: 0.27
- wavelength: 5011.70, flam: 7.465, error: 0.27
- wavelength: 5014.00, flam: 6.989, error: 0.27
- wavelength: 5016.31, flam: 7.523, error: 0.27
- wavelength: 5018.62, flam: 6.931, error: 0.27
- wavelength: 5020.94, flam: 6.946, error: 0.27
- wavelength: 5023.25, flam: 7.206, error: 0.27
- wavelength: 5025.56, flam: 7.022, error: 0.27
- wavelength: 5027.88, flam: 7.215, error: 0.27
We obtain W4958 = 6.952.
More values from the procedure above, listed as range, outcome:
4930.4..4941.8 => 6.933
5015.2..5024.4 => 6.931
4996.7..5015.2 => 6.901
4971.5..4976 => 7.009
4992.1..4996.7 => 7.134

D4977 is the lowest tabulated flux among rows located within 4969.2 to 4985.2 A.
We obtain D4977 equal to 6.383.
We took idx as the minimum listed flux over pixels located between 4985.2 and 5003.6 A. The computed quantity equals 6.968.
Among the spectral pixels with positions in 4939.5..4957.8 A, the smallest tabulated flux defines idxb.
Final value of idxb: 6.952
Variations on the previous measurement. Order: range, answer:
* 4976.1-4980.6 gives 7.195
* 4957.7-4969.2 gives 7.234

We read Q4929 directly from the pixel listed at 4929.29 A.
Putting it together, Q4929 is 7.429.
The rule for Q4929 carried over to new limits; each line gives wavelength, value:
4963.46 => 7.234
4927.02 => 7.453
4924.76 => 7.083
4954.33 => 7.719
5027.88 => 7.215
